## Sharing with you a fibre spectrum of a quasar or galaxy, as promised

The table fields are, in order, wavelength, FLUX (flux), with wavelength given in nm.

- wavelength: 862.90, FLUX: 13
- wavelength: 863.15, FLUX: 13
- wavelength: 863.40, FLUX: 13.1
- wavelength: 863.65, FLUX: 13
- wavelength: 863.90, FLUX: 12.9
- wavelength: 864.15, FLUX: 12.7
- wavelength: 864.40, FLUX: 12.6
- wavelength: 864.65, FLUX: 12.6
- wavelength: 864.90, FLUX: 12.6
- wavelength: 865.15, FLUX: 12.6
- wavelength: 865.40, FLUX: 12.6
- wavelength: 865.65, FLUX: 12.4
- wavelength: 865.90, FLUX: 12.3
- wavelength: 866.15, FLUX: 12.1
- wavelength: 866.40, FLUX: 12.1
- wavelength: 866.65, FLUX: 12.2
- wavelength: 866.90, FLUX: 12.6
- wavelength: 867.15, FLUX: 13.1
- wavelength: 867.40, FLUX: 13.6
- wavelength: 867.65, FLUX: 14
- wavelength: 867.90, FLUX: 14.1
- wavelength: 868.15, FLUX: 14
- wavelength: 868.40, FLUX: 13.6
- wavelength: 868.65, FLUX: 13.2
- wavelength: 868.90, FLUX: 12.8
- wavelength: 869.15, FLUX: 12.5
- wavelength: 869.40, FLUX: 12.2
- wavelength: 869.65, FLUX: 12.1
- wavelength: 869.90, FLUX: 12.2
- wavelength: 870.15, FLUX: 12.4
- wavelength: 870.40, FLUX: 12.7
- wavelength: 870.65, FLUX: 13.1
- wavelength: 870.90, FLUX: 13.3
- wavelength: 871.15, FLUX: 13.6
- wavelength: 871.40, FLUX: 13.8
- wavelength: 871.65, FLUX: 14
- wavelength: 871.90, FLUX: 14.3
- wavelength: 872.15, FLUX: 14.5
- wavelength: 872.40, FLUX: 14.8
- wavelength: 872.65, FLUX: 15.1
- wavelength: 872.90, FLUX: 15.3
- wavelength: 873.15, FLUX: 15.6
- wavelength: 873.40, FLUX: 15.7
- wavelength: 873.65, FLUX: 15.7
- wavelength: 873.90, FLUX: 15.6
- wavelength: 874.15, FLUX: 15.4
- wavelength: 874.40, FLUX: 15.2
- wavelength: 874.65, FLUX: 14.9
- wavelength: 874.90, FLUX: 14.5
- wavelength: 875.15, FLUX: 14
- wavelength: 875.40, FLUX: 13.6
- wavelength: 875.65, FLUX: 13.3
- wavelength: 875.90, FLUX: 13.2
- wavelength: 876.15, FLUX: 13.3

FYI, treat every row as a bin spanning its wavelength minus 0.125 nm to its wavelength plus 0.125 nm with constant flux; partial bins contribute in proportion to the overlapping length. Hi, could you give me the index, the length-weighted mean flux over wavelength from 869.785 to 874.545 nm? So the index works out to 14.3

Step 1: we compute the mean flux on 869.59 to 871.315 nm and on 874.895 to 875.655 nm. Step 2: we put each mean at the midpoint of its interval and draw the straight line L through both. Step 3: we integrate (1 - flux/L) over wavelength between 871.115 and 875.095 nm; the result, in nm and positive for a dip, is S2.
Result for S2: -0.45 nm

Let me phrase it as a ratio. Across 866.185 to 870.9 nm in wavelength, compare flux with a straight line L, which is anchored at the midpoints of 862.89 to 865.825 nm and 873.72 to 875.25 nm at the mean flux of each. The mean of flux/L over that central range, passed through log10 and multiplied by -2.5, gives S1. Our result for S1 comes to 0.061 mag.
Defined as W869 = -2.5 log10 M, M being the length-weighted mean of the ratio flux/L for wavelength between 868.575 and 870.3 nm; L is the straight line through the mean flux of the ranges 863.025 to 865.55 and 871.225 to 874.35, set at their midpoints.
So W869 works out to 0.133 mag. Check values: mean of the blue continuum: 12.8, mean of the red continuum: 15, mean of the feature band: 12.5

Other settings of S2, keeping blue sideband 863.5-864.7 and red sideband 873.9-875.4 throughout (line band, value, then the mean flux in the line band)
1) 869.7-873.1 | 0.092 nm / 13.8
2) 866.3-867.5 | 0.053 nm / 12.7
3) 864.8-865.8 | 0.035 nm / 12.5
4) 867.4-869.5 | 0.040 nm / 13.3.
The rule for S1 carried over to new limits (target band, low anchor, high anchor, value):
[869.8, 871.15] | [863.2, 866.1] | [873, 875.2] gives 0.11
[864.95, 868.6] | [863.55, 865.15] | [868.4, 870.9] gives -0.02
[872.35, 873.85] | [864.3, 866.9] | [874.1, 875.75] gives -0.10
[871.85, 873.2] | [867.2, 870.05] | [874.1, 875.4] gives -0.06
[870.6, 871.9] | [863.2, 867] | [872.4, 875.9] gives 0.04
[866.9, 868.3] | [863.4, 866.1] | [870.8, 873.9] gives -0.02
